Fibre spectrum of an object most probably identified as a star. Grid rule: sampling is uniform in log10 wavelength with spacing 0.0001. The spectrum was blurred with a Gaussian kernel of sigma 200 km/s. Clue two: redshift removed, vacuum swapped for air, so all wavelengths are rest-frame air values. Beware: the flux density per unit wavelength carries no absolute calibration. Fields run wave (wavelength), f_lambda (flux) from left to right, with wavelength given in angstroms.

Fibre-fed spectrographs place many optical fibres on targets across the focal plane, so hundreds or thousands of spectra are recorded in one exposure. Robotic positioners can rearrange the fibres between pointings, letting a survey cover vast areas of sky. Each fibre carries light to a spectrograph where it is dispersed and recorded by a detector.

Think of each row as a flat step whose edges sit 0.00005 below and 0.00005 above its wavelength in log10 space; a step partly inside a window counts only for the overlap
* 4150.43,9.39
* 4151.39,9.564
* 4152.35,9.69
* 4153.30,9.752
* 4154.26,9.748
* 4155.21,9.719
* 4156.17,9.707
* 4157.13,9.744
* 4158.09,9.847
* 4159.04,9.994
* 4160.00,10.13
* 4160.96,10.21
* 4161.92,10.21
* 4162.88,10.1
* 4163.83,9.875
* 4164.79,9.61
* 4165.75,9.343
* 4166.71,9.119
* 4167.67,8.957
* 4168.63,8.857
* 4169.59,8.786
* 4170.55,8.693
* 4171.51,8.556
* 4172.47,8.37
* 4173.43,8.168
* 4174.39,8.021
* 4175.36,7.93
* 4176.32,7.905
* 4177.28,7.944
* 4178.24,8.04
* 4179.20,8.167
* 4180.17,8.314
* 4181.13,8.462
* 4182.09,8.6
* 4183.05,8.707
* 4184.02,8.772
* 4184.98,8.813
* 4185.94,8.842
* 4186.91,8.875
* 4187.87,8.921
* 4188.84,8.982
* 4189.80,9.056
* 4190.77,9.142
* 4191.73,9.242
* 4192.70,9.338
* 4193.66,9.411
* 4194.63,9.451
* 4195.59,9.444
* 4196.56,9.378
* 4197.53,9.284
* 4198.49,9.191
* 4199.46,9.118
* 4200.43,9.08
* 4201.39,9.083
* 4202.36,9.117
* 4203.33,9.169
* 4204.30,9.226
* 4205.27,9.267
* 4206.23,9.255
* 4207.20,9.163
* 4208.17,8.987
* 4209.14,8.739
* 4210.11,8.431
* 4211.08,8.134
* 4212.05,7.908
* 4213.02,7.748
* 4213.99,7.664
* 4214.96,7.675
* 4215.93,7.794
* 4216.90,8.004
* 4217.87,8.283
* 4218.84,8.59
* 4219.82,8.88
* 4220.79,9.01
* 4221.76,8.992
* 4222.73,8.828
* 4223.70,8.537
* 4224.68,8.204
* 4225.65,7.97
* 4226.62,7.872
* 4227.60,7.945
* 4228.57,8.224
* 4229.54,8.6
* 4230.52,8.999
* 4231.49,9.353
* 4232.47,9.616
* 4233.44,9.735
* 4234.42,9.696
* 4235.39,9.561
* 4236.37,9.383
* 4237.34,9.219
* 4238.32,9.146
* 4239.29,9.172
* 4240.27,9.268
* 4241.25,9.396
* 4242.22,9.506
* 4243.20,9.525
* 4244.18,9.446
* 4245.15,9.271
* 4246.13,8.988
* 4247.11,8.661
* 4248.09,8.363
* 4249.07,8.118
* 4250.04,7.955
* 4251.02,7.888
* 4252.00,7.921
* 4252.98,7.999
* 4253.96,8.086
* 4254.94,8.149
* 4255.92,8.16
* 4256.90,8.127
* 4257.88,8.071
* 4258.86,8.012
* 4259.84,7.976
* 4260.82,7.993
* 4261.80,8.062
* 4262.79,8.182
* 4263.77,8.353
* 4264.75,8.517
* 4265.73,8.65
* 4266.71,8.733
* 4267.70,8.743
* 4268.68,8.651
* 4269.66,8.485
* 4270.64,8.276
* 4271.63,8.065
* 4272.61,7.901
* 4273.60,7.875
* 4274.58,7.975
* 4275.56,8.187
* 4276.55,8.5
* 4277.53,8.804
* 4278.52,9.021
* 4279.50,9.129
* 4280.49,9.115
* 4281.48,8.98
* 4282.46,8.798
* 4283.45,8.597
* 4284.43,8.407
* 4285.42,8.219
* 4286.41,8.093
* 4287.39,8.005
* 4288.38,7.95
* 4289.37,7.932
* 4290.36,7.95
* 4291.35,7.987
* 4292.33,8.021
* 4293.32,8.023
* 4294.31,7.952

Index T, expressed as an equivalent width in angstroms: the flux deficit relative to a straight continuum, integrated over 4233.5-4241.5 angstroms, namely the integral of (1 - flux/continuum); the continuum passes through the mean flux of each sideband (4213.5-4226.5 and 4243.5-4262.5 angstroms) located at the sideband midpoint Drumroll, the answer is -1.0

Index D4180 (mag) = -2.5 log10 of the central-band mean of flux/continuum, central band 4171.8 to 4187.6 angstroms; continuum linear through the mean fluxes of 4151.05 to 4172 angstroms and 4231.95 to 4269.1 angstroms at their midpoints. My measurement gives 0.12 mag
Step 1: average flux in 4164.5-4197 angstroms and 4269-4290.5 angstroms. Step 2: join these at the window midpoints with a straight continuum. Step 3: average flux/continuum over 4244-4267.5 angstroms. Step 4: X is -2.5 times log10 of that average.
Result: 0.022 mag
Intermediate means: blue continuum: 8.76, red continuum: 8.38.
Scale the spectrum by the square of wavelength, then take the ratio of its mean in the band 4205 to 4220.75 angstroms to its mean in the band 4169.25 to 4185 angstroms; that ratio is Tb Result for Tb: 1.02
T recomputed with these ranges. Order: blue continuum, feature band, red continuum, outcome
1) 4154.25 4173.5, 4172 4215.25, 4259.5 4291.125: 2.0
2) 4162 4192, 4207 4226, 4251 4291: 0.5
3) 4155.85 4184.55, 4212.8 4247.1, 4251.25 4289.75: -0.9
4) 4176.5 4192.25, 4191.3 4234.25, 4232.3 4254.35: 0.1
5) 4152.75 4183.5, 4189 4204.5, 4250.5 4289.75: -0.7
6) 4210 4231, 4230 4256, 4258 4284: -1.8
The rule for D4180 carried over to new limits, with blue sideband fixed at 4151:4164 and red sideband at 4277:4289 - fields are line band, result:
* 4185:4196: 0.05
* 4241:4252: 0.02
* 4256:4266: 0.08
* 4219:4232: 0.08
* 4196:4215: 0.07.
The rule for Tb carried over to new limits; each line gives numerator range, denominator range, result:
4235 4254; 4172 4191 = 1.07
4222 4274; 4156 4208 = 0.98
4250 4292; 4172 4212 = 0.98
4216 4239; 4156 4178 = 0.99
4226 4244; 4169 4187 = 1.11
